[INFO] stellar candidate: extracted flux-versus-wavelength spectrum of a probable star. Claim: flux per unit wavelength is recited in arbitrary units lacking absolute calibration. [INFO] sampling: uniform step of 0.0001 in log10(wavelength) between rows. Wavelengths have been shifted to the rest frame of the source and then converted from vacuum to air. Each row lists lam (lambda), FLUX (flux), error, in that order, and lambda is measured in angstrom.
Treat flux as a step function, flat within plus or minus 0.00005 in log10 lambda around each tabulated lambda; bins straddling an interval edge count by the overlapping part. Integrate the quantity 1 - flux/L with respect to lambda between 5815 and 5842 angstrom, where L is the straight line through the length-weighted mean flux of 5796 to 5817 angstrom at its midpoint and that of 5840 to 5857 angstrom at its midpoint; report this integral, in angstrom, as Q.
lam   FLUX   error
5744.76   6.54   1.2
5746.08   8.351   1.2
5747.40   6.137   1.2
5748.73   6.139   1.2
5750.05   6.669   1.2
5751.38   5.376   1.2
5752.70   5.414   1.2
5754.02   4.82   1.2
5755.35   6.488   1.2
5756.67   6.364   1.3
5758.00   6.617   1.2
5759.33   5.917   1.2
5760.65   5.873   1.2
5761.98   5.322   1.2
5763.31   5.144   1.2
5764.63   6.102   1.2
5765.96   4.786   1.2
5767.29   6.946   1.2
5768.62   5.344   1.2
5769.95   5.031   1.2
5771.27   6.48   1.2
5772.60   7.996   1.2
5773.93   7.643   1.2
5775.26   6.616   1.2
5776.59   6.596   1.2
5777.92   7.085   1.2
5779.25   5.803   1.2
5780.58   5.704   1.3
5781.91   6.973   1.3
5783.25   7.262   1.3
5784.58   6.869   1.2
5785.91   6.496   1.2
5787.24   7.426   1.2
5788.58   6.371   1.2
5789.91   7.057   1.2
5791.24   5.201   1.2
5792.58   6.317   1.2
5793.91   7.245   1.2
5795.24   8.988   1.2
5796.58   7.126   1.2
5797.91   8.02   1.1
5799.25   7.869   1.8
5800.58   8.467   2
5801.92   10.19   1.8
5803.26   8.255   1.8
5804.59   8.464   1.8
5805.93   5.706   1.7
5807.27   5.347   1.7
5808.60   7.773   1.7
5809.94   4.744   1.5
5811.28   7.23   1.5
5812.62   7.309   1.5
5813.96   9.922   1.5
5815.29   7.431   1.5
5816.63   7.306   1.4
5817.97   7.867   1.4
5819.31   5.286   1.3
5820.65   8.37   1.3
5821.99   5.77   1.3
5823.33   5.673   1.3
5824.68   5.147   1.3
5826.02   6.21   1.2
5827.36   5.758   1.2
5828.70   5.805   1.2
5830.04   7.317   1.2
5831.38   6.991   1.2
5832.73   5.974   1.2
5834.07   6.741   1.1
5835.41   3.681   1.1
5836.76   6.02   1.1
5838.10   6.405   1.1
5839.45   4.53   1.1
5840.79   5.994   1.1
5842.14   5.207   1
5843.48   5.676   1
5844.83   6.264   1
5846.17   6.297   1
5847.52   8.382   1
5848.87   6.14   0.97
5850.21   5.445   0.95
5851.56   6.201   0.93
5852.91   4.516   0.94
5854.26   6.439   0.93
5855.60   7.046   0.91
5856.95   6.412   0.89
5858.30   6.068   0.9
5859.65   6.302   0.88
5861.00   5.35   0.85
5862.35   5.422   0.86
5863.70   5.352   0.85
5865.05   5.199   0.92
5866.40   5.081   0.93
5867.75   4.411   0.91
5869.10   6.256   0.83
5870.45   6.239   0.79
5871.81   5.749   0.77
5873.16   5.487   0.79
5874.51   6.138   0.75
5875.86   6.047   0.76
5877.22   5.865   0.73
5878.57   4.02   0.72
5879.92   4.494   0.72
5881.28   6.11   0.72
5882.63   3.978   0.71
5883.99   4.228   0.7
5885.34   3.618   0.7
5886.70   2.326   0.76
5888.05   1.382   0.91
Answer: 2.6 angstrom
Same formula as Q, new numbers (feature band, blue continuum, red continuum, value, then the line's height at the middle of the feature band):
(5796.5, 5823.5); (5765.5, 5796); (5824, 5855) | -4.6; 6.3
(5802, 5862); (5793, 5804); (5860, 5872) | 3.7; 6.86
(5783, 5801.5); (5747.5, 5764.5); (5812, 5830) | -2.5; 6.37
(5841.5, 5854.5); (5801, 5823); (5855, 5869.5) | 0.2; 6.15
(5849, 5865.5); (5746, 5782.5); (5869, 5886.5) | -1.6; 5.32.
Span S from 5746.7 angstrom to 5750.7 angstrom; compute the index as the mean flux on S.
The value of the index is 6.34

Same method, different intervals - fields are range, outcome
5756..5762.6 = 6.02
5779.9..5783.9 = 6.63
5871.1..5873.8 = 5.61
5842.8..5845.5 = 5.98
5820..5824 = 6.6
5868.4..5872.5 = 6.06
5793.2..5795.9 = 8.11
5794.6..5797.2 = 8.05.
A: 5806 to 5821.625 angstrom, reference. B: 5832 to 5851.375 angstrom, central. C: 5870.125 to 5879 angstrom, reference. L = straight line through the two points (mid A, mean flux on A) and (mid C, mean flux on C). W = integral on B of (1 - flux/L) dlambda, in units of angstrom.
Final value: 1.5 angstrom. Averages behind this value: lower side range 7.06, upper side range 5.67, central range 5.92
